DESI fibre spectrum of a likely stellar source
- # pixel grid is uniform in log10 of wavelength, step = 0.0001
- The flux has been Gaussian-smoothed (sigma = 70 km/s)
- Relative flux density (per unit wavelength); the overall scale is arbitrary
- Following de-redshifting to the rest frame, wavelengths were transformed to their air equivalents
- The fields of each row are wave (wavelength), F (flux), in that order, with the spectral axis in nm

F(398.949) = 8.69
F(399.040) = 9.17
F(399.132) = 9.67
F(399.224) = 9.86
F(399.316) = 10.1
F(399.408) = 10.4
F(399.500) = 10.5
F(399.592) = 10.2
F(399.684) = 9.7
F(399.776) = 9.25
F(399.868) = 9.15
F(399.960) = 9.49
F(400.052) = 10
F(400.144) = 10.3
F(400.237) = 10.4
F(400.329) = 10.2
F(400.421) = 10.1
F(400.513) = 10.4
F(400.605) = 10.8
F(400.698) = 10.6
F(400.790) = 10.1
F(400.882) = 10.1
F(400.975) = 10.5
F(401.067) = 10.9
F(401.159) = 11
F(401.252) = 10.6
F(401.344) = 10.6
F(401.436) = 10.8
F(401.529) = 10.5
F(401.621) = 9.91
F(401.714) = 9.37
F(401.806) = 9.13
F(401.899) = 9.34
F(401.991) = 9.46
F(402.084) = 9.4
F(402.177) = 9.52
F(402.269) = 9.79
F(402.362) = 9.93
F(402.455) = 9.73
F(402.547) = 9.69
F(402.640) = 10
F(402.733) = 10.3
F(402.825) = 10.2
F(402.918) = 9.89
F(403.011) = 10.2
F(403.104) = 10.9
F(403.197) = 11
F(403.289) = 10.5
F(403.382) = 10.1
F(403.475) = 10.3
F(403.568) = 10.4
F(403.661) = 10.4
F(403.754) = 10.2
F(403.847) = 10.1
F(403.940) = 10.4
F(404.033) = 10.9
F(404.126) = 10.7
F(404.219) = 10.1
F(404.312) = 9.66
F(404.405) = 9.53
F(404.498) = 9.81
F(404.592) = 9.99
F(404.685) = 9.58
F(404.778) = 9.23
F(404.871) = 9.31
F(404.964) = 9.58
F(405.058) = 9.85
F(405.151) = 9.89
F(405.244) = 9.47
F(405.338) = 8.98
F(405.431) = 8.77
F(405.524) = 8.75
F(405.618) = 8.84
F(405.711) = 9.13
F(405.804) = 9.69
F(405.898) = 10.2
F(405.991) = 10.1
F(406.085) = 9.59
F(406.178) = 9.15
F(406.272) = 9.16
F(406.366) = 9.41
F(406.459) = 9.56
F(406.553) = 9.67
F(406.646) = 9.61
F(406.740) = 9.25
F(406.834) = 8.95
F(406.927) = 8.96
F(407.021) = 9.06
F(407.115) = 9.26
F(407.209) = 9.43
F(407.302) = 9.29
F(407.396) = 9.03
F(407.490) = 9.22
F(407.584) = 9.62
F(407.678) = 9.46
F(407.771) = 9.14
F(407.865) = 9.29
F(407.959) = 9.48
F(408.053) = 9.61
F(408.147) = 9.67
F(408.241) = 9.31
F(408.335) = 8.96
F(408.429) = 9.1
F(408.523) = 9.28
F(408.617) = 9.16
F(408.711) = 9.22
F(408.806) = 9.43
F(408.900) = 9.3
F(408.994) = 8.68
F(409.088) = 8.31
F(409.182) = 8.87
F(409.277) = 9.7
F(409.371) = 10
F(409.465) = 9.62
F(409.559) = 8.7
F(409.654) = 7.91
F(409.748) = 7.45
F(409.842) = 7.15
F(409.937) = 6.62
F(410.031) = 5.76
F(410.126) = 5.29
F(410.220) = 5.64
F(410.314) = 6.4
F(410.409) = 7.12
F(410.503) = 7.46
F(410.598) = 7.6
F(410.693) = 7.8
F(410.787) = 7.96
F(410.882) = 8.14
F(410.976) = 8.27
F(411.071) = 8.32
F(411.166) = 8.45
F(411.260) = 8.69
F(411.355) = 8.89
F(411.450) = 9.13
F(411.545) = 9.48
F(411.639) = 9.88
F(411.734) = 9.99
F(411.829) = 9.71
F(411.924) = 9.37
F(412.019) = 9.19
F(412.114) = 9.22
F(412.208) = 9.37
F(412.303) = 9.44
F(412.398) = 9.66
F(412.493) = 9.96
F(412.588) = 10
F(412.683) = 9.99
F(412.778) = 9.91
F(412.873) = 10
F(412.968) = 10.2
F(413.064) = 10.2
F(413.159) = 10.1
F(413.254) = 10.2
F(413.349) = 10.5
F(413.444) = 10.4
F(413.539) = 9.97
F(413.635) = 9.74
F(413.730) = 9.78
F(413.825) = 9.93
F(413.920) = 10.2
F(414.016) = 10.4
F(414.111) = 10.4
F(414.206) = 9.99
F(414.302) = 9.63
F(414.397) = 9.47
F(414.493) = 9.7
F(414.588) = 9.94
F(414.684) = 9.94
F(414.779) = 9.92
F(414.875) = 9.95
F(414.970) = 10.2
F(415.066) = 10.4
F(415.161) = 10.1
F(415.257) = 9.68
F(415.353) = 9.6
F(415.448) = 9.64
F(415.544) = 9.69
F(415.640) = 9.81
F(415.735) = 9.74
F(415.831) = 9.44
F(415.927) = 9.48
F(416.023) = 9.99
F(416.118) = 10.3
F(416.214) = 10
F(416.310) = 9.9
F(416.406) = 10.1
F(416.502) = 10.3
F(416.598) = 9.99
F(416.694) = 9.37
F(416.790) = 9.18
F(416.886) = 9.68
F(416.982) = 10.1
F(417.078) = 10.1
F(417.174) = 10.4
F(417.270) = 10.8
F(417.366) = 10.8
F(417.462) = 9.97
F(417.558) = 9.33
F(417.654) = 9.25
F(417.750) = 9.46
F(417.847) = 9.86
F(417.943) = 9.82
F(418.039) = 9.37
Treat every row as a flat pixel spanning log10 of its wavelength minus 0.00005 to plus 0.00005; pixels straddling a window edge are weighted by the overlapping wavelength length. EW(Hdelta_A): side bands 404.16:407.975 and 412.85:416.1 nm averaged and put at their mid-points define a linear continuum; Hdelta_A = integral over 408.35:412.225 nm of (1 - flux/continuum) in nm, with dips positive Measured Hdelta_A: 0.504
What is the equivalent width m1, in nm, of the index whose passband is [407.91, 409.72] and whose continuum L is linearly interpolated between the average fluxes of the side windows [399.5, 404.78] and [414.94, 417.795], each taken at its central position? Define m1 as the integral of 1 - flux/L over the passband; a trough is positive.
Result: 0.154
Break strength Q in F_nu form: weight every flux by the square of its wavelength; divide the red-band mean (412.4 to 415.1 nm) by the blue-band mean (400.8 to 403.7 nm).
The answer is 1.0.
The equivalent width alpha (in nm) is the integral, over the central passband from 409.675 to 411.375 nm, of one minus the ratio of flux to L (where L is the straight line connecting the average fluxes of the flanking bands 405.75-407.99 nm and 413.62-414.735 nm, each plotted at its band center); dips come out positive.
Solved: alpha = 0.404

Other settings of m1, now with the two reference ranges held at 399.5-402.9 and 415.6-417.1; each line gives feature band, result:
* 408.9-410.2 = 0.253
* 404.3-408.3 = 0.229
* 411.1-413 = 0.074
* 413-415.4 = -0.036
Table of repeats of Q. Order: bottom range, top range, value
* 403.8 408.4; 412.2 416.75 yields 1.09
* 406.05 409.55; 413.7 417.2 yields 1.11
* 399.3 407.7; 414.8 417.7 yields 1.07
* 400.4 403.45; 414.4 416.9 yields 1.04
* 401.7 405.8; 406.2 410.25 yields 0.92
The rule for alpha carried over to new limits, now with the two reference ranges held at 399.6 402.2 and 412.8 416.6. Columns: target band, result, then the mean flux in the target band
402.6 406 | 0.04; 9.92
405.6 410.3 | 0.52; 8.91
